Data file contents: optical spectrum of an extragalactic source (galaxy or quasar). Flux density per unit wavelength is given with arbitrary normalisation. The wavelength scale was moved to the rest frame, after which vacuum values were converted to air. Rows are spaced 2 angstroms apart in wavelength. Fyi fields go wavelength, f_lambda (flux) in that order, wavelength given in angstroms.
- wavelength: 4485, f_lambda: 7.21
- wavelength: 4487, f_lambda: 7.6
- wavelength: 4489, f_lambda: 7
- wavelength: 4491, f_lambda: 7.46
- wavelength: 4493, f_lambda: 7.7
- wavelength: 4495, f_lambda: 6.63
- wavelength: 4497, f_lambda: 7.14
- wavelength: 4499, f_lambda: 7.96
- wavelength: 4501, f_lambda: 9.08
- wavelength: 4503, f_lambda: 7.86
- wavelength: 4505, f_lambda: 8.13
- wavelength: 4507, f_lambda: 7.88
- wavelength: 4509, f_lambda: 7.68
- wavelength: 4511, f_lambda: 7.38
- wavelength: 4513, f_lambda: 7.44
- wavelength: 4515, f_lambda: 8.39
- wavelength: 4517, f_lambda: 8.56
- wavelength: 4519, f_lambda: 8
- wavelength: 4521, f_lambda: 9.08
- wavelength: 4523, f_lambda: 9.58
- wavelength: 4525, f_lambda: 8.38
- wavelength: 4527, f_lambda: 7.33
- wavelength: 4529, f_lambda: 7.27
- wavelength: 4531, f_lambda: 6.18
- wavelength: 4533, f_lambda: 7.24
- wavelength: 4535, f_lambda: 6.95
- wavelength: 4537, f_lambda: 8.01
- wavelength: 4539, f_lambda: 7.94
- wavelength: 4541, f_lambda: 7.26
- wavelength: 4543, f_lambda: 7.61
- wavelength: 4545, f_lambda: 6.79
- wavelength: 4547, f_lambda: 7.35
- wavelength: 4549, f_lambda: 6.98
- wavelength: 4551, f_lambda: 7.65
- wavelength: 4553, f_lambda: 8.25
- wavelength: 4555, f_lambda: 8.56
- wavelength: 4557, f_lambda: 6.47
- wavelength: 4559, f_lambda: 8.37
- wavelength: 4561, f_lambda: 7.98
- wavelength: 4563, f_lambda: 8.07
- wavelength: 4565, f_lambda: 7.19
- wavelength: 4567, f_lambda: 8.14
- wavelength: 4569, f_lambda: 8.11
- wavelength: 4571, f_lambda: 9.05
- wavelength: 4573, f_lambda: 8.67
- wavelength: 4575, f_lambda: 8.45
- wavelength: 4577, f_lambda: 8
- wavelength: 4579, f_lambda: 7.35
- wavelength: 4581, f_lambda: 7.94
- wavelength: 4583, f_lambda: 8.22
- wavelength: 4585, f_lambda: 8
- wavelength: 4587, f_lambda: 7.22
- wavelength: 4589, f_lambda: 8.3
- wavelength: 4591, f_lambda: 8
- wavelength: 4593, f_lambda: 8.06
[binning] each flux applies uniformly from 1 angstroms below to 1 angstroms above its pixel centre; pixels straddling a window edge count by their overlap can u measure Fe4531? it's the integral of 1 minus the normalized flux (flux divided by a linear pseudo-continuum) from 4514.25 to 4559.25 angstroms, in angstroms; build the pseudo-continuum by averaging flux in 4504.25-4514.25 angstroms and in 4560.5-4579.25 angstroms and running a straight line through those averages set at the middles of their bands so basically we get 0.9 angstroms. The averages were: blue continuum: 7.71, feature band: 7.73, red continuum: 8.13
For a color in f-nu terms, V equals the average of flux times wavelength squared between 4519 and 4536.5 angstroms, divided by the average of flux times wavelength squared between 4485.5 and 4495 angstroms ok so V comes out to 1.08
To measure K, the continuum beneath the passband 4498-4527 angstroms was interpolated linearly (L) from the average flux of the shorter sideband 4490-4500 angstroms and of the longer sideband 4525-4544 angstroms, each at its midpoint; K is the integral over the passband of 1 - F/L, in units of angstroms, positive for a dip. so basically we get -3.3 angstroms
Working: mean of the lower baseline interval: 7.38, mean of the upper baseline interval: 7.37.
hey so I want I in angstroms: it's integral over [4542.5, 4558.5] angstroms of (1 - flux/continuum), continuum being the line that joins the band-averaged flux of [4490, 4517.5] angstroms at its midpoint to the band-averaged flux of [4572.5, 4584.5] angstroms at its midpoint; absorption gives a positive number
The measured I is 0.98 angstroms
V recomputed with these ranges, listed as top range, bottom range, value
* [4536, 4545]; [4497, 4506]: 0.95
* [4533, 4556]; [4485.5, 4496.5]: 1.07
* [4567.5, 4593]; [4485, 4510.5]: 1.10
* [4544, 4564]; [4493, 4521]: 0.99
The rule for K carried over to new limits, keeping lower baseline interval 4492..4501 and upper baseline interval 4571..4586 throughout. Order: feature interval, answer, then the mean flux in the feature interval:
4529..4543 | 1.0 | 7.29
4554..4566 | 0.4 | 7.77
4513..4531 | -1.0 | 8.16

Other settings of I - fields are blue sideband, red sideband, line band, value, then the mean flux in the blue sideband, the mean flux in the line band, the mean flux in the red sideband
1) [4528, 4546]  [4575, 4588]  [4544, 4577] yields -1.4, 7.25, 7.88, 7.84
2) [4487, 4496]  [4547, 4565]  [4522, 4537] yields -0.1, 7.24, 7.59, 7.73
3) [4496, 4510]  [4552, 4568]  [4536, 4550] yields 0.9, 7.96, 7.42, 7.88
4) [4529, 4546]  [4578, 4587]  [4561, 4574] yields -1.0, 7.25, 8.19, 7.8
